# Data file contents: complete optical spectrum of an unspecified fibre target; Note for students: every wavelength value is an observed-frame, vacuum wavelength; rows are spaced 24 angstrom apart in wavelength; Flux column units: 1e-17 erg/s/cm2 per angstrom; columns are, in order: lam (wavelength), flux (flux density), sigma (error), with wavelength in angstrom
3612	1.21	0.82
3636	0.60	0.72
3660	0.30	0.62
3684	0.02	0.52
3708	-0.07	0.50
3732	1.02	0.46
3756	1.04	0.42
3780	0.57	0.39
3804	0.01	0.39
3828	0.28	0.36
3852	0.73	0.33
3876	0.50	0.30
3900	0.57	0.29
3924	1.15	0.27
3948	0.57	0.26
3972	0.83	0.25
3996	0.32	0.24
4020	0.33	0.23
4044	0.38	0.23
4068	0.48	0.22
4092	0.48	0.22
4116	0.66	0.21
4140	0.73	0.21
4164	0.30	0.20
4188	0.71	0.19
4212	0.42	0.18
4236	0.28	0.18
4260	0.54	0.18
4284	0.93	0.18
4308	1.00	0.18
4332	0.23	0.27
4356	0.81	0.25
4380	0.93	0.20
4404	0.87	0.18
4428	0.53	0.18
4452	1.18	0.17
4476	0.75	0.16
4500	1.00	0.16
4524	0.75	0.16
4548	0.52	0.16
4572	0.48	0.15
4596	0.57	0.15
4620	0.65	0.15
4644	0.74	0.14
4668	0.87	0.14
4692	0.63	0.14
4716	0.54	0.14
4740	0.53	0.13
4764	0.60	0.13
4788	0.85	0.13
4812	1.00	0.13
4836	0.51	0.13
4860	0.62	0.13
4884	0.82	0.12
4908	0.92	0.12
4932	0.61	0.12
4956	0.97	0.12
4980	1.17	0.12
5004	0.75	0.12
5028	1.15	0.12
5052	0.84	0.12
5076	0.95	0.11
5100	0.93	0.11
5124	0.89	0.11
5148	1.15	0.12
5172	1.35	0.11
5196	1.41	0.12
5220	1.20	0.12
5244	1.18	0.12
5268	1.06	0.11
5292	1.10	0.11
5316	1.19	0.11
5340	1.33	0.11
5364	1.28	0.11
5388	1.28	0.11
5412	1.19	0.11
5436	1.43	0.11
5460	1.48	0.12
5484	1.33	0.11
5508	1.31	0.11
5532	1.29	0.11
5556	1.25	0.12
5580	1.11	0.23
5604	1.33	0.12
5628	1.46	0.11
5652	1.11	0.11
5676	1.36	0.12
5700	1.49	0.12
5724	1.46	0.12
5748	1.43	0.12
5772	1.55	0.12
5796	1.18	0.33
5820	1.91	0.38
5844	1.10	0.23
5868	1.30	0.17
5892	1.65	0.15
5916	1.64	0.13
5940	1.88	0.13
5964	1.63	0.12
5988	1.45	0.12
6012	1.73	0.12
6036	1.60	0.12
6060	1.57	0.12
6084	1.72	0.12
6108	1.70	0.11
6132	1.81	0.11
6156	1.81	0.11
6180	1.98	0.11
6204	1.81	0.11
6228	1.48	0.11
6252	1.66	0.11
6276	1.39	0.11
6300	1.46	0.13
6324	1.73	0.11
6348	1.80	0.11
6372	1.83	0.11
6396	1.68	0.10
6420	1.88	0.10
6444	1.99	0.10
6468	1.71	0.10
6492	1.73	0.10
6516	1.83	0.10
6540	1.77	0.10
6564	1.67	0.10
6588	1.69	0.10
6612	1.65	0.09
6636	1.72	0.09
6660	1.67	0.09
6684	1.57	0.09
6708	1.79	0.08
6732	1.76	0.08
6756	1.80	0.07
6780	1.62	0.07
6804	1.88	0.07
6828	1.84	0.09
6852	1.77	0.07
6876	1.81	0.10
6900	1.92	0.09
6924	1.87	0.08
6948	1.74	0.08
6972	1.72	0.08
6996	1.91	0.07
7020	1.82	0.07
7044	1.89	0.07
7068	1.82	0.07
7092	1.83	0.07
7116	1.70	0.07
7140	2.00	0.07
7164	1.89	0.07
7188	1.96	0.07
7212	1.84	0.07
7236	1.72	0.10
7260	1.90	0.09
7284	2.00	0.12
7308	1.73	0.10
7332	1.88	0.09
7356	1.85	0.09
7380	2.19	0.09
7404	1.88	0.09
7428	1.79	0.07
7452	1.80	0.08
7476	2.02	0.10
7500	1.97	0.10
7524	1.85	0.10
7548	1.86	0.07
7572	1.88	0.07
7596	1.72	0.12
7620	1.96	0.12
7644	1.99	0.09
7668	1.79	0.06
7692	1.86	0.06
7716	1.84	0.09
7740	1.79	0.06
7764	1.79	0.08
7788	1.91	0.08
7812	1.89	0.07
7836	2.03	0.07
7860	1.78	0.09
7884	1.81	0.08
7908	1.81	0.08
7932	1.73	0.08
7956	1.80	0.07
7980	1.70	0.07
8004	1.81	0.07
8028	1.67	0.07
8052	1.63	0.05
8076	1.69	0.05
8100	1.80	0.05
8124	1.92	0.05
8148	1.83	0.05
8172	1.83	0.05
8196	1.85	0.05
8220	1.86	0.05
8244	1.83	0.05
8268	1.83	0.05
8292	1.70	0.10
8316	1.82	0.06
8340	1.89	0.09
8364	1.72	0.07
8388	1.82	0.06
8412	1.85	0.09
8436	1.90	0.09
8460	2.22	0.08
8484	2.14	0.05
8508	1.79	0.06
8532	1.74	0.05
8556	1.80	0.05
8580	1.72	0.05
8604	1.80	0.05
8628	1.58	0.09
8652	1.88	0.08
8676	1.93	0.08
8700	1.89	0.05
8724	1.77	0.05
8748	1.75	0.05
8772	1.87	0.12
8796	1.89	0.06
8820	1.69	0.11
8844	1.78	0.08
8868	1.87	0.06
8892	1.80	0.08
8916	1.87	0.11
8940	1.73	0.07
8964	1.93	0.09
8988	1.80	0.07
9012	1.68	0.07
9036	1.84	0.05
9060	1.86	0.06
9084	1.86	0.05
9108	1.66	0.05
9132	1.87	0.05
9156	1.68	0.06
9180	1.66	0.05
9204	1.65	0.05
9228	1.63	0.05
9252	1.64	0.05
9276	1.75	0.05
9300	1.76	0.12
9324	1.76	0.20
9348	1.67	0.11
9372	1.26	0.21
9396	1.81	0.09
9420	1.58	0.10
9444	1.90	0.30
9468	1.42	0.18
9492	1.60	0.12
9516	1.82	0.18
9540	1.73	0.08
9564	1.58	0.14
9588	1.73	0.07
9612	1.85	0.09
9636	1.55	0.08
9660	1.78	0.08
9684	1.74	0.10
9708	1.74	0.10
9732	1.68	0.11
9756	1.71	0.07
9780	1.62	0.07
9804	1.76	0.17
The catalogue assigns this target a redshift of 0.287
